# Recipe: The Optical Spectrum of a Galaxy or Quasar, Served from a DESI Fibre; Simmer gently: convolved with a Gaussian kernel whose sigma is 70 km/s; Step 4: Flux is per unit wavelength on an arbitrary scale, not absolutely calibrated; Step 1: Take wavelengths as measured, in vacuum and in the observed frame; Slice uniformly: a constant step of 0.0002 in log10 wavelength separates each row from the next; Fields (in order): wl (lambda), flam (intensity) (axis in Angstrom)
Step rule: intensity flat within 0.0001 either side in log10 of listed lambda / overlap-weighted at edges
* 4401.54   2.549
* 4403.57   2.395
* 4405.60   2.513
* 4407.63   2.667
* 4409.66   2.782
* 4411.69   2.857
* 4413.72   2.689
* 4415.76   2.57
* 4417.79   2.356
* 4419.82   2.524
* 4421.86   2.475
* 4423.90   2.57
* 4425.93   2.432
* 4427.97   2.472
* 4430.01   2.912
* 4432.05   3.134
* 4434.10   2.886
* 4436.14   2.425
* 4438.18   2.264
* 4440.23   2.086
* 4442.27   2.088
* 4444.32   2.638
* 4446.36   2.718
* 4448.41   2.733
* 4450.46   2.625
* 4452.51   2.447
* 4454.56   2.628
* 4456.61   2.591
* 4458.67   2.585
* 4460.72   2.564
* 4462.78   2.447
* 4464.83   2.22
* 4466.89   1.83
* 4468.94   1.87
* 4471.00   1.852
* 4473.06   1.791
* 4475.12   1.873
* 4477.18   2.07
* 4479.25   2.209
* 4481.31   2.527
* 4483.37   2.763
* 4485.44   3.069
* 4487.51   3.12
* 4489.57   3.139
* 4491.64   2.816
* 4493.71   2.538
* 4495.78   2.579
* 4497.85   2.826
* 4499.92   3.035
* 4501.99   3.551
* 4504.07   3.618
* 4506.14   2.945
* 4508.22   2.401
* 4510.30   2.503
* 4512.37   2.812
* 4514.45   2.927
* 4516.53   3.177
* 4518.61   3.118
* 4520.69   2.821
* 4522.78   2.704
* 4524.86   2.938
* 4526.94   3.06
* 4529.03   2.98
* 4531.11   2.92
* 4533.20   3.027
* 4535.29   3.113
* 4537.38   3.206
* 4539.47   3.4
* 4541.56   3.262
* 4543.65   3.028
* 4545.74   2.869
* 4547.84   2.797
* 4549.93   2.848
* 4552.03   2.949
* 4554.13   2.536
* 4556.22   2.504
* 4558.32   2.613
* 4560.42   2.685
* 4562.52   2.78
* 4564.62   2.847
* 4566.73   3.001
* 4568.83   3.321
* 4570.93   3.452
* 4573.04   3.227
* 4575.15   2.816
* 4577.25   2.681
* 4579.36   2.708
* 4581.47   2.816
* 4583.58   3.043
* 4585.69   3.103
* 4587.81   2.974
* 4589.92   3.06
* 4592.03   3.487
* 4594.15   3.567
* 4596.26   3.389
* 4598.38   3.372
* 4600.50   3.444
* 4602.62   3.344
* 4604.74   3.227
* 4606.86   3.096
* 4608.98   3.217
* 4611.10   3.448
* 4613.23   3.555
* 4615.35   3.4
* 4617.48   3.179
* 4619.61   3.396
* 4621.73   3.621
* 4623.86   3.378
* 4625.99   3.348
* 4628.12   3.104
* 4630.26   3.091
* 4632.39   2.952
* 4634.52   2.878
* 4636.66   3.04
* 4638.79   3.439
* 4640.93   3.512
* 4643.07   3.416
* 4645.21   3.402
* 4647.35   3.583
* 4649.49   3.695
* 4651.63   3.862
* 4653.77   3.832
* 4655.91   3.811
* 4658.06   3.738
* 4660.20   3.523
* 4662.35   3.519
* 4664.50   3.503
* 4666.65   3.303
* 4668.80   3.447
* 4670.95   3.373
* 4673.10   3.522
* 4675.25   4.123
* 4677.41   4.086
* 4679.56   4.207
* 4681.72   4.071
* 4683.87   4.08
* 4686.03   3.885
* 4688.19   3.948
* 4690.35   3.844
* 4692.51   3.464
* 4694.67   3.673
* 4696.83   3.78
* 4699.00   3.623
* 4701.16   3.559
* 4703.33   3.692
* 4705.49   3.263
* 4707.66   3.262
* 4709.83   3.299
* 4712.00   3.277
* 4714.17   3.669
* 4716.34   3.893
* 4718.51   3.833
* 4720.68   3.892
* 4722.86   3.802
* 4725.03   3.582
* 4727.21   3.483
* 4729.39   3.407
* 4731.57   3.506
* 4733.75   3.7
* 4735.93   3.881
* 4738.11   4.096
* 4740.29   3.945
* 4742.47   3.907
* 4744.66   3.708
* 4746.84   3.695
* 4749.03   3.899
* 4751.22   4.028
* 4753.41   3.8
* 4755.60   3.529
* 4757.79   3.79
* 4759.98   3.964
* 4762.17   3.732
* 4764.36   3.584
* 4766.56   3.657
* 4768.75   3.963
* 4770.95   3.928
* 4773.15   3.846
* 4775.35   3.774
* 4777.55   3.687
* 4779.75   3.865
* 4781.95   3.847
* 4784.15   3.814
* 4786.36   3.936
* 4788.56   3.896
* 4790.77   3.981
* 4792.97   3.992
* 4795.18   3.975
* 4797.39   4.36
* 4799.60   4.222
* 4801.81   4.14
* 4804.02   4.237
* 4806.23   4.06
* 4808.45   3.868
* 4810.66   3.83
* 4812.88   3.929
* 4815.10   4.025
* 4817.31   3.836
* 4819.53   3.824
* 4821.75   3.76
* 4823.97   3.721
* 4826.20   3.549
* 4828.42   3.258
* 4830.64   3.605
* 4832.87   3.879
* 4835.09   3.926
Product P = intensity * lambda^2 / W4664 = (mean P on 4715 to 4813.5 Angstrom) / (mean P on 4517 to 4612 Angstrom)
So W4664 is 1.38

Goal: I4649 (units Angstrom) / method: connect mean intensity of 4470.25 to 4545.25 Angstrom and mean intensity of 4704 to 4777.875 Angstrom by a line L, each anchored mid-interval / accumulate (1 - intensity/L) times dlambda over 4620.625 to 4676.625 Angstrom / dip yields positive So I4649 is -1.7 Angstrom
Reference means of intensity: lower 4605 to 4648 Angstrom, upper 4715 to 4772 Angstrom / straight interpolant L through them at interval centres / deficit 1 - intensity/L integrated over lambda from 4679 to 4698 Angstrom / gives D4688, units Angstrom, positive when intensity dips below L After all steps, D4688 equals -1.7 Angstrom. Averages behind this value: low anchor 3.3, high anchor 3.78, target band 3.87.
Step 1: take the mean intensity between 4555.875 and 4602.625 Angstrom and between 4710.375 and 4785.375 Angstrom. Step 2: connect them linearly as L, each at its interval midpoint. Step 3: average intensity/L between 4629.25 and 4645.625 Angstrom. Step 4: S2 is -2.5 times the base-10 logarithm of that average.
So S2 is 0.030 mag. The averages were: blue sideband 3.06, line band 3.21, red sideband 3.76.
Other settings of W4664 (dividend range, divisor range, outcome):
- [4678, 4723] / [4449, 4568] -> 1.47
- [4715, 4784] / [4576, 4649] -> 1.23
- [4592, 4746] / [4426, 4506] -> 1.52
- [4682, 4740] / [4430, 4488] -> 1.69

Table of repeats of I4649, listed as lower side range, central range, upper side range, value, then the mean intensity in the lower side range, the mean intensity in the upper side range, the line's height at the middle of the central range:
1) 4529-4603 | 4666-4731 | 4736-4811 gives -1.7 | 3.03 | 3.9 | 3.59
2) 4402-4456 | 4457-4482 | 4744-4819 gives 5.2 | 2.57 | 3.9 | 2.72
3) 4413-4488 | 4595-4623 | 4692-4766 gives -1.8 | 2.45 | 3.68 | 3.15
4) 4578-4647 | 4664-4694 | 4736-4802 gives -2.2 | 3.25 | 3.88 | 3.52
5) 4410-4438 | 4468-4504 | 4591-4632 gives 3.5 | 2.63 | 3.34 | 2.87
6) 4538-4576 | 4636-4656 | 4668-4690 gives 0.4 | 2.94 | 3.88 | 3.63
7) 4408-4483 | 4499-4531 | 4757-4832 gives -2.9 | 2.44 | 3.87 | 2.73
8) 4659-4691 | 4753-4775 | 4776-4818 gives 0.8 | 3.76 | 3.97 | 3.92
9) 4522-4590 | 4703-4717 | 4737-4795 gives 0.6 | 2.95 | 3.84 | 3.6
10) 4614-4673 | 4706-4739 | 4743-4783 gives 0.4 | 3.42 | 3.8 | 3.67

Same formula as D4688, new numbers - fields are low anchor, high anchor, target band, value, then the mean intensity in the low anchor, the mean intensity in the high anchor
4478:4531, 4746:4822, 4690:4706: -0.1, 2.88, 3.9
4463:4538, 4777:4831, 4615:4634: -0.4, 2.72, 3.89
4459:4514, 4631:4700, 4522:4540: -1.2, 2.58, 3.63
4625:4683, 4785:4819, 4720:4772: 0.9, 3.54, 4.01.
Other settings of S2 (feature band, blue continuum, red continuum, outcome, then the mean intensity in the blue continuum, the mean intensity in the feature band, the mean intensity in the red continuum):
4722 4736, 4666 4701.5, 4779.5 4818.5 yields 0.08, 3.77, 3.6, 3.99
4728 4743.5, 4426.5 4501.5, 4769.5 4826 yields -0.03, 2.52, 3.77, 3.93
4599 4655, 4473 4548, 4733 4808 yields -0.01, 2.87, 3.37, 3.9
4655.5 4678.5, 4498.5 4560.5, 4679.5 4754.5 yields -0.03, 2.95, 3.63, 3.73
